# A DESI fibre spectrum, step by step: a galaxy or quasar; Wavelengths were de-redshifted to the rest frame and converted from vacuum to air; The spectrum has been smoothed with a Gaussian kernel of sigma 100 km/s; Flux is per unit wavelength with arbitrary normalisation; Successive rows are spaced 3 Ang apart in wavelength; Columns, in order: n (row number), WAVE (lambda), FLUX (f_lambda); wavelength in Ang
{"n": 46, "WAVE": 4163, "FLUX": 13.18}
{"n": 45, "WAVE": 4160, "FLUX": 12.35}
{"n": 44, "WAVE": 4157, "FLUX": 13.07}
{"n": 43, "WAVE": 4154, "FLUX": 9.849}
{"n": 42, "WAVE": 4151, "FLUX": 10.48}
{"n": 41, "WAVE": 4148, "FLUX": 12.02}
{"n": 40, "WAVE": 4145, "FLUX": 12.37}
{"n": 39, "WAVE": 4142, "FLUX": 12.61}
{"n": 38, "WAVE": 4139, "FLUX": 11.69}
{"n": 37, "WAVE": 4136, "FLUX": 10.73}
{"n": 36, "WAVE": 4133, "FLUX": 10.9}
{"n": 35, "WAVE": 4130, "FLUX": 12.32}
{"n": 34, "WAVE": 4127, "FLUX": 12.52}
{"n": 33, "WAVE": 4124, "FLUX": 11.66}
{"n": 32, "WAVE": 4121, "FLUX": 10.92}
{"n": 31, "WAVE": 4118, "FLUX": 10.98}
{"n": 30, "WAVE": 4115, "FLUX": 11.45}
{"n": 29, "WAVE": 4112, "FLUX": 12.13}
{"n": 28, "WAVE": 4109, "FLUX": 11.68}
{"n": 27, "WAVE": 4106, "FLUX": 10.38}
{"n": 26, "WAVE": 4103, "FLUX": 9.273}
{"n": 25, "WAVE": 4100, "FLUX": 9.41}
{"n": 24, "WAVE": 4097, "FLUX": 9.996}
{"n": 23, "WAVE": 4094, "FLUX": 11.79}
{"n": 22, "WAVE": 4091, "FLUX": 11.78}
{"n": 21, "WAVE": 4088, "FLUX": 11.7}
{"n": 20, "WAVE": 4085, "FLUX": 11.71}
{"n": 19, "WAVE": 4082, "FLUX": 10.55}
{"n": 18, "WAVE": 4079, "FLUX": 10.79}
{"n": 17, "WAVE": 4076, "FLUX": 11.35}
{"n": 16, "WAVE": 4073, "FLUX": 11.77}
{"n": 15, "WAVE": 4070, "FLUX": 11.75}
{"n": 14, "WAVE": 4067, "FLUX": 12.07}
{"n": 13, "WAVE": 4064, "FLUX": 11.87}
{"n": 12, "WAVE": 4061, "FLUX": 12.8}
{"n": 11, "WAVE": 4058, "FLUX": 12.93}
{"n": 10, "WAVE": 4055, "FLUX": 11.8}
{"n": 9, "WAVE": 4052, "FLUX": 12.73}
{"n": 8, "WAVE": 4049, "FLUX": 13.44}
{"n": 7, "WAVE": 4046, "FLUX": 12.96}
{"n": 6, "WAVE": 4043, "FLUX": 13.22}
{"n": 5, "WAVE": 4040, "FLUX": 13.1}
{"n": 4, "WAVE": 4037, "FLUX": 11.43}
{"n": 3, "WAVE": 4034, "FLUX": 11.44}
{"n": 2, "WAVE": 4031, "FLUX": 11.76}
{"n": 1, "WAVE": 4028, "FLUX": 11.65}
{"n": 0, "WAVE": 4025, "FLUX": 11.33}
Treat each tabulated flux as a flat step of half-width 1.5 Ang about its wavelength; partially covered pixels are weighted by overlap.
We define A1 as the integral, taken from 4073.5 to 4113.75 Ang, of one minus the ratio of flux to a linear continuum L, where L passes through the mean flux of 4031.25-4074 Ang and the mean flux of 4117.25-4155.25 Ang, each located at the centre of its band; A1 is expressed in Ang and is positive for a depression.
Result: 3.2 Ang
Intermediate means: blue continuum 12.4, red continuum 11.5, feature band 11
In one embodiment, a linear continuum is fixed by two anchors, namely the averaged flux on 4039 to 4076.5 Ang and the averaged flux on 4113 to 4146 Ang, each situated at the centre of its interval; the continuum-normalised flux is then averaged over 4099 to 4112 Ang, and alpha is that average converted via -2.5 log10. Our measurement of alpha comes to 0.14 mag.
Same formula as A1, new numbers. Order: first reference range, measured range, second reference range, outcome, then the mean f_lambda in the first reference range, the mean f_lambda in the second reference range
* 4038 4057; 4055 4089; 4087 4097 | 1.0 Ang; 12.8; 11.5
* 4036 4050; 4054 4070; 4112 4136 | 0.4 Ang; 12.9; 11.5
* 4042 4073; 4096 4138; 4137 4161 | 3.4 Ang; 12.5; 11.8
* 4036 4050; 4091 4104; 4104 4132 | 1.7 Ang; 12.9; 11.5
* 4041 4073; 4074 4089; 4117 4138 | 1.1 Ang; 12.5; 11.4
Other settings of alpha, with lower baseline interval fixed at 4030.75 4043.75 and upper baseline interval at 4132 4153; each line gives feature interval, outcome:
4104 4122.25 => 0.05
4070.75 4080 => 0.05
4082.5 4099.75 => 0.06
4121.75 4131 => -0.04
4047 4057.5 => -0.05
